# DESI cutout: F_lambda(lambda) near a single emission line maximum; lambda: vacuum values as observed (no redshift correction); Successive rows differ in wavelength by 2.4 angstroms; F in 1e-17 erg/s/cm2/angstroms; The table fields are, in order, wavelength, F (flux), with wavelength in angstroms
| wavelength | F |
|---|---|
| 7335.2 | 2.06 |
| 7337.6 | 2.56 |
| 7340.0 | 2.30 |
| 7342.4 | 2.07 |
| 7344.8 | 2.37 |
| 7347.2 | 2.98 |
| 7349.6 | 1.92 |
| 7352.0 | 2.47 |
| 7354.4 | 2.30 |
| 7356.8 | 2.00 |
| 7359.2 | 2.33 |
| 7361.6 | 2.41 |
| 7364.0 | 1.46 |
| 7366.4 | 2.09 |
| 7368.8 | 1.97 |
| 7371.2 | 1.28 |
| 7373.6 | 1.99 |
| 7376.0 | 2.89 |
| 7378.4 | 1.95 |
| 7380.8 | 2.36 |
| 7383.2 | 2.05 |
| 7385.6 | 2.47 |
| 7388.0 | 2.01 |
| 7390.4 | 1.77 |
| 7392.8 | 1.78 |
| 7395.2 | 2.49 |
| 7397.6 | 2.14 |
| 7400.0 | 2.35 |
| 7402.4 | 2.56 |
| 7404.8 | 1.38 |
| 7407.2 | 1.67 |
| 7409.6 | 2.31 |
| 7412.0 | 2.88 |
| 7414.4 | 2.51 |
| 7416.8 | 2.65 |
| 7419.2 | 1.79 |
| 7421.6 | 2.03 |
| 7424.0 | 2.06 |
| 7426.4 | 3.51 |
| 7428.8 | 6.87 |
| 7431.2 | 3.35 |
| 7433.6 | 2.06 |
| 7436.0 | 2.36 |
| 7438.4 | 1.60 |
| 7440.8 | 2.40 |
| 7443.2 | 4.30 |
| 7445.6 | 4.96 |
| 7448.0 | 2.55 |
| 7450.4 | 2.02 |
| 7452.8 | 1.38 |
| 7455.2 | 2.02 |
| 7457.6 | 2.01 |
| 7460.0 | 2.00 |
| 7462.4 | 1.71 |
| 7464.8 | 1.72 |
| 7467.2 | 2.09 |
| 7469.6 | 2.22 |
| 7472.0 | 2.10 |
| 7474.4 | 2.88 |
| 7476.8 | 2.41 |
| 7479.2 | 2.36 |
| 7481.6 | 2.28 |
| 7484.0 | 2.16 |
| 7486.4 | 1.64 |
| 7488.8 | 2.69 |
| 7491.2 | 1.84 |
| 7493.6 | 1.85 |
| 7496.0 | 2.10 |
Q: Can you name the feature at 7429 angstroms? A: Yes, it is [S II]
